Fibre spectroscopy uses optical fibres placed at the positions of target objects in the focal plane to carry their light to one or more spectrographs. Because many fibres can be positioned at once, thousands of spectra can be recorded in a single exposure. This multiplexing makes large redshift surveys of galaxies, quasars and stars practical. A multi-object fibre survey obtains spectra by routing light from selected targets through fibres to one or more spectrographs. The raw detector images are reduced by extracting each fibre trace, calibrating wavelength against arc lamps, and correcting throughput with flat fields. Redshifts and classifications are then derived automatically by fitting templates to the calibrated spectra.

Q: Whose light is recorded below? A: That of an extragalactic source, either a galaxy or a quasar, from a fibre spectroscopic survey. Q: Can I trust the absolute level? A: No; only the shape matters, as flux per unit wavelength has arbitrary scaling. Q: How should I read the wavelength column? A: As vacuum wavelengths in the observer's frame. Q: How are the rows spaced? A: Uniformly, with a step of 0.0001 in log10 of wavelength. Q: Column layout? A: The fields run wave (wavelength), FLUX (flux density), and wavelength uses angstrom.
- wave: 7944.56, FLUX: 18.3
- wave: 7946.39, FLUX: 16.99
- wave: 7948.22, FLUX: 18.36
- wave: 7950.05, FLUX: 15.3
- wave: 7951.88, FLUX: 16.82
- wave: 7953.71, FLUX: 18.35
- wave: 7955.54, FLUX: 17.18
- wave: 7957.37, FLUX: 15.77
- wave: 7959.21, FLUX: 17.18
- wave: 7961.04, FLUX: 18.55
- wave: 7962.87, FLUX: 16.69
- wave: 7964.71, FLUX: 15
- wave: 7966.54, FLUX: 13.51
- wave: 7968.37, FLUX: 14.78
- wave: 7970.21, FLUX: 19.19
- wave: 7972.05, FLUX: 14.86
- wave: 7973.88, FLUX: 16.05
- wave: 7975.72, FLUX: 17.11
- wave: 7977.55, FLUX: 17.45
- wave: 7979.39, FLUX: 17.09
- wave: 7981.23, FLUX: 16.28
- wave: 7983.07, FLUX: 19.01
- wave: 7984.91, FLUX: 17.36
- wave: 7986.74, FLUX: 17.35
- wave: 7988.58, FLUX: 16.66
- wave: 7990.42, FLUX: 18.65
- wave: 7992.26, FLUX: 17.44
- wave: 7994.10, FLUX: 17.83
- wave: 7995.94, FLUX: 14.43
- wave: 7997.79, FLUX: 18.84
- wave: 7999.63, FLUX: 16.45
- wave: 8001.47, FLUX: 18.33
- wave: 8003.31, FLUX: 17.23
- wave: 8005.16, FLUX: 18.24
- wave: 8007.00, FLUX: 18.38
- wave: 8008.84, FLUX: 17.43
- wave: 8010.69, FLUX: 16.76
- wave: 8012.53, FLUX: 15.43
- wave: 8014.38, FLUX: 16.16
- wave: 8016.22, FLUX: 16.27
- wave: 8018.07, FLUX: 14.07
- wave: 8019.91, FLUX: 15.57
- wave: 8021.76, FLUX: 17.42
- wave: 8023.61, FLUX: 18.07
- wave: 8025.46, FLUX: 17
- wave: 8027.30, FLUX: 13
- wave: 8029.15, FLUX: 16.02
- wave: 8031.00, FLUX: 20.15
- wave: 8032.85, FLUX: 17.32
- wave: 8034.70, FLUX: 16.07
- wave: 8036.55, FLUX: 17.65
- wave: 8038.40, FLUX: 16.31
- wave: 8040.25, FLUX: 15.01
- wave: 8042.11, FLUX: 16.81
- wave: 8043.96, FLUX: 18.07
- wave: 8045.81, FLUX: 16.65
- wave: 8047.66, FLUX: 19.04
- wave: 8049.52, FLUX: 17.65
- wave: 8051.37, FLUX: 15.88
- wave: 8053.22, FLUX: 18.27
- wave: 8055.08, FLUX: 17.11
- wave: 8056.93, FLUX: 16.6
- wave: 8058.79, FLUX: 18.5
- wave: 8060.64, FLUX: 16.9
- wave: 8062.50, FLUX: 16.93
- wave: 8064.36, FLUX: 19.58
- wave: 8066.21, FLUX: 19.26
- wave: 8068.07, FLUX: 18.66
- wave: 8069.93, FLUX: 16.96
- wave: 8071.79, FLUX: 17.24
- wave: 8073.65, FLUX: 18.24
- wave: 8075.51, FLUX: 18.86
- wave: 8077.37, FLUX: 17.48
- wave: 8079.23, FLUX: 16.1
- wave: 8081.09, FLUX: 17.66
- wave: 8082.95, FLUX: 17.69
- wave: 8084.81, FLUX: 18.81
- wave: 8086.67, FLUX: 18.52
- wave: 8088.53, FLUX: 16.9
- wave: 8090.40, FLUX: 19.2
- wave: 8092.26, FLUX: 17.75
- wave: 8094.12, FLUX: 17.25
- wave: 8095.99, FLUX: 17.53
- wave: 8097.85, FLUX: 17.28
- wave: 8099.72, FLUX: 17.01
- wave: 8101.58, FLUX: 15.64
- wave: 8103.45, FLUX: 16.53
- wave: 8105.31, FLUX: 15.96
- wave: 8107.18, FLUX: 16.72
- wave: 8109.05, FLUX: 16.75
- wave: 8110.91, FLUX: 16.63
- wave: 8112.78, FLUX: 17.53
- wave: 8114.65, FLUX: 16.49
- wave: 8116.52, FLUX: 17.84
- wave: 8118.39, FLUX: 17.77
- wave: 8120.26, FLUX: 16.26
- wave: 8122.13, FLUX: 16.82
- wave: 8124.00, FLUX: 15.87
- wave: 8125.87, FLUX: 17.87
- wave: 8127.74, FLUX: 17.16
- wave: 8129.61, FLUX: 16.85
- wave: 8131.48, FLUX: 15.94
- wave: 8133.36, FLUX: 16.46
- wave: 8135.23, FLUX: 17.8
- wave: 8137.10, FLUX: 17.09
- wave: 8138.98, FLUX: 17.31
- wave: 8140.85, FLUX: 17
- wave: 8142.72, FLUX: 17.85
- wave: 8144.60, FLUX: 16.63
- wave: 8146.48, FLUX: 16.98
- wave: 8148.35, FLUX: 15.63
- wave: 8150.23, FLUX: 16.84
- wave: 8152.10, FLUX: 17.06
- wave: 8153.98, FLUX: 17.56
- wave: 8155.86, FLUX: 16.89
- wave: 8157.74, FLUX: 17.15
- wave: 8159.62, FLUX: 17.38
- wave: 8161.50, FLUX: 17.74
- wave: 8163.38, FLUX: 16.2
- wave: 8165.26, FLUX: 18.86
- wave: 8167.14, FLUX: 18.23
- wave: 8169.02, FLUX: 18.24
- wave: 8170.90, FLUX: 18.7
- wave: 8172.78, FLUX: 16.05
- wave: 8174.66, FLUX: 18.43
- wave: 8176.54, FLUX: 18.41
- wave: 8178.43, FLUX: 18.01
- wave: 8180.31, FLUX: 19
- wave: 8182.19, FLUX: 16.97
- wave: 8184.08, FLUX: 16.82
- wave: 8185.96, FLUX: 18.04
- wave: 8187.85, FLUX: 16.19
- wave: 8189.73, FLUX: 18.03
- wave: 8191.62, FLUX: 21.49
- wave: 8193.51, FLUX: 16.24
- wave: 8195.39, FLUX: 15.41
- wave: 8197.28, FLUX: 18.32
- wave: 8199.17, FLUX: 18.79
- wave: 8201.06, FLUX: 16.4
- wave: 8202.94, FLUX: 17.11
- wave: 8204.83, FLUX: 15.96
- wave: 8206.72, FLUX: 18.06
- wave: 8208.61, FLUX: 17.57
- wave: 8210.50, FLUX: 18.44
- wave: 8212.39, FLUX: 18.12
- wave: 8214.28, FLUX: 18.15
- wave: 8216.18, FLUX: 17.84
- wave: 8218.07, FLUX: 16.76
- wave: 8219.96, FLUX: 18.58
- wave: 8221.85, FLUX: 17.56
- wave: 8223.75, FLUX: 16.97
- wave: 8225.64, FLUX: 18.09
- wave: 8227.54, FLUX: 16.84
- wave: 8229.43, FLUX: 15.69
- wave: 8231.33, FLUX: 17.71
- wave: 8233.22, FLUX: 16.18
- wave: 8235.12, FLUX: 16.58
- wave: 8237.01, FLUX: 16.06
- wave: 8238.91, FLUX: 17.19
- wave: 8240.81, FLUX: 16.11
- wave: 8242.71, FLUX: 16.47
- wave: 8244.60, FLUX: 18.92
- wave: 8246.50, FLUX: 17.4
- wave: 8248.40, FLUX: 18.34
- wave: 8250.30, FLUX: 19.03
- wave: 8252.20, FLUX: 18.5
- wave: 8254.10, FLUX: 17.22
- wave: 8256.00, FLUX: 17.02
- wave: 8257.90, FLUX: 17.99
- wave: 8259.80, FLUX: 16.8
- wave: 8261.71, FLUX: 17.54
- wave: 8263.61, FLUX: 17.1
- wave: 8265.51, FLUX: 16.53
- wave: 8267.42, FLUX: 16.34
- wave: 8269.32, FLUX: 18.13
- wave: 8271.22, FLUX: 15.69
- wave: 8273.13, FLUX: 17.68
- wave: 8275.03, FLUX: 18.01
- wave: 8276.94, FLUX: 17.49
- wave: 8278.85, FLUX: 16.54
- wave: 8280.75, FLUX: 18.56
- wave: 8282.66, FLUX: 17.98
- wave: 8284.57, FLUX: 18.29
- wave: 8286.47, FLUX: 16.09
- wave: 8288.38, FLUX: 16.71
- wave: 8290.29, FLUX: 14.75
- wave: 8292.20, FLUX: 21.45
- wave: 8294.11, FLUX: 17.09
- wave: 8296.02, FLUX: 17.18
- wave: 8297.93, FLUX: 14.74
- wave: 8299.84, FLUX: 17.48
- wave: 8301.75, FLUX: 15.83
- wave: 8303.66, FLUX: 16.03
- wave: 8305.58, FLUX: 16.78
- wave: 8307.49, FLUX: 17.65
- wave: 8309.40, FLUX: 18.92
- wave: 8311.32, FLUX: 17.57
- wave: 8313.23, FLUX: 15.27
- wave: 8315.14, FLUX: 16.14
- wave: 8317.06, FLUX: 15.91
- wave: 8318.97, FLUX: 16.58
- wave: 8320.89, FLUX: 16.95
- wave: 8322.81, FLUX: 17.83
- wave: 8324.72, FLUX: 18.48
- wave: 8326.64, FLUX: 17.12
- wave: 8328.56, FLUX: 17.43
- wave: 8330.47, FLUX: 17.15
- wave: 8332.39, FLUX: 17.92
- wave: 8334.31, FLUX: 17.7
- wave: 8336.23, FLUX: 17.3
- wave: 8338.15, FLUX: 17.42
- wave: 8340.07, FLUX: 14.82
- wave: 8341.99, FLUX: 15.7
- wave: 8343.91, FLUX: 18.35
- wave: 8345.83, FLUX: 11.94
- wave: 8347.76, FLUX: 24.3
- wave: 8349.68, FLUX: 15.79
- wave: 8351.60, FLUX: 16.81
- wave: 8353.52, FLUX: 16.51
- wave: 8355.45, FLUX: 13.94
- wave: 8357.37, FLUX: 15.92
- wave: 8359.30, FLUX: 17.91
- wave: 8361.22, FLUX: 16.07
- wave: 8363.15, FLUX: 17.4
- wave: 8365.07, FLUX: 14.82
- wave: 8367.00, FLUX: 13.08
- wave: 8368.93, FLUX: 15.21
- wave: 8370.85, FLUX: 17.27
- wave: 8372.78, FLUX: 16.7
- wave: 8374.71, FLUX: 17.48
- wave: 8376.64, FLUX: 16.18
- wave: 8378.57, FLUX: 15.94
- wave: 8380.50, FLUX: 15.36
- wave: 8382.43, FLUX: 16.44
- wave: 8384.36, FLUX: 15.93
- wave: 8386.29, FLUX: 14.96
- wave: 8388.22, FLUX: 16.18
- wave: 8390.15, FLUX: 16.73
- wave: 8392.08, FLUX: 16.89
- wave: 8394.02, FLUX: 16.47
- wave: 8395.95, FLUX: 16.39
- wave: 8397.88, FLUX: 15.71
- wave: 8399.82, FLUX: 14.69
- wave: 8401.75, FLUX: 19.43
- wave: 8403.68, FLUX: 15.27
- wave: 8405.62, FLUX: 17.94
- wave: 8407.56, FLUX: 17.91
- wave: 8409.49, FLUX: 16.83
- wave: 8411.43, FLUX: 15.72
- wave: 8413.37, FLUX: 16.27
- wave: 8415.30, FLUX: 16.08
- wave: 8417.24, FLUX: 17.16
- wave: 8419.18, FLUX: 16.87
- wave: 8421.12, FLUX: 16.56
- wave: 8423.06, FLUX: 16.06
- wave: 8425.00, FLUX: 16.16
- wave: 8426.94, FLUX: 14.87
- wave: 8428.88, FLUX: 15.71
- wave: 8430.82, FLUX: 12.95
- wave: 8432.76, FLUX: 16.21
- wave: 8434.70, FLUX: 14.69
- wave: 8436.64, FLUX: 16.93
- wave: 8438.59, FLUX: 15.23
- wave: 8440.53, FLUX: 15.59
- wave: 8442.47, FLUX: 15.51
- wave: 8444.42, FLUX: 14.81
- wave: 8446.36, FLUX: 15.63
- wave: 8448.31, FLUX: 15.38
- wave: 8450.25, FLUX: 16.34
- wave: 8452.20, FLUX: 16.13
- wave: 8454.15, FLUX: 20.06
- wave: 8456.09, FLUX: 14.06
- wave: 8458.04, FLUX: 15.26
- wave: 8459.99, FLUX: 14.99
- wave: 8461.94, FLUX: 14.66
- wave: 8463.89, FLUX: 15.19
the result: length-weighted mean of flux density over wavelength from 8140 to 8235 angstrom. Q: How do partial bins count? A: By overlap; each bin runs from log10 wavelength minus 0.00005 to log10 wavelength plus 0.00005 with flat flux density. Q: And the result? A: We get 17.5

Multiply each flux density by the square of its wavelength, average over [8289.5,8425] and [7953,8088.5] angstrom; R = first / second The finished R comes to 1.05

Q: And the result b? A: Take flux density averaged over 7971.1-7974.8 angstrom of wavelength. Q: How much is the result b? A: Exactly 15.5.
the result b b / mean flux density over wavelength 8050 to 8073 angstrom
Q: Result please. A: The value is 17.7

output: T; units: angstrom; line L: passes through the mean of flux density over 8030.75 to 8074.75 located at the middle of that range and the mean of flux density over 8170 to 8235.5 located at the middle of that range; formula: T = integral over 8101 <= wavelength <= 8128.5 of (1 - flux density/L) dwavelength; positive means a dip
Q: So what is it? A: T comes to 1.1 angstrom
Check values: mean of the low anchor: 17.5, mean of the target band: 16.8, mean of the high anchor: 17.5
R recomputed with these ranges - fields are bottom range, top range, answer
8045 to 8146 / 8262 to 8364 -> 1.03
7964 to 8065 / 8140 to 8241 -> 1.07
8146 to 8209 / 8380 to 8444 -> 0.97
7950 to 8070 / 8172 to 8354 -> 1.08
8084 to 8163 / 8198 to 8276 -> 1.04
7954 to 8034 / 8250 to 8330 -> 1.10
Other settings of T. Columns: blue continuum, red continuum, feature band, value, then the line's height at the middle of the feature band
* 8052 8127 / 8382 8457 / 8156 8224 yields -2.6 angstrom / 17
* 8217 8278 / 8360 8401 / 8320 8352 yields -1.6 angstrom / 16.4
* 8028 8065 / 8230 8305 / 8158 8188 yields -0.9 angstrom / 17.2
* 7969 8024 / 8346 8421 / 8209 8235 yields -1.2 angstrom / 16.7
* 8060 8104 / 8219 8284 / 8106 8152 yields 1.7 angstrom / 17.6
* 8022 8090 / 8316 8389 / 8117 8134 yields 0.4 angstrom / 17.2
